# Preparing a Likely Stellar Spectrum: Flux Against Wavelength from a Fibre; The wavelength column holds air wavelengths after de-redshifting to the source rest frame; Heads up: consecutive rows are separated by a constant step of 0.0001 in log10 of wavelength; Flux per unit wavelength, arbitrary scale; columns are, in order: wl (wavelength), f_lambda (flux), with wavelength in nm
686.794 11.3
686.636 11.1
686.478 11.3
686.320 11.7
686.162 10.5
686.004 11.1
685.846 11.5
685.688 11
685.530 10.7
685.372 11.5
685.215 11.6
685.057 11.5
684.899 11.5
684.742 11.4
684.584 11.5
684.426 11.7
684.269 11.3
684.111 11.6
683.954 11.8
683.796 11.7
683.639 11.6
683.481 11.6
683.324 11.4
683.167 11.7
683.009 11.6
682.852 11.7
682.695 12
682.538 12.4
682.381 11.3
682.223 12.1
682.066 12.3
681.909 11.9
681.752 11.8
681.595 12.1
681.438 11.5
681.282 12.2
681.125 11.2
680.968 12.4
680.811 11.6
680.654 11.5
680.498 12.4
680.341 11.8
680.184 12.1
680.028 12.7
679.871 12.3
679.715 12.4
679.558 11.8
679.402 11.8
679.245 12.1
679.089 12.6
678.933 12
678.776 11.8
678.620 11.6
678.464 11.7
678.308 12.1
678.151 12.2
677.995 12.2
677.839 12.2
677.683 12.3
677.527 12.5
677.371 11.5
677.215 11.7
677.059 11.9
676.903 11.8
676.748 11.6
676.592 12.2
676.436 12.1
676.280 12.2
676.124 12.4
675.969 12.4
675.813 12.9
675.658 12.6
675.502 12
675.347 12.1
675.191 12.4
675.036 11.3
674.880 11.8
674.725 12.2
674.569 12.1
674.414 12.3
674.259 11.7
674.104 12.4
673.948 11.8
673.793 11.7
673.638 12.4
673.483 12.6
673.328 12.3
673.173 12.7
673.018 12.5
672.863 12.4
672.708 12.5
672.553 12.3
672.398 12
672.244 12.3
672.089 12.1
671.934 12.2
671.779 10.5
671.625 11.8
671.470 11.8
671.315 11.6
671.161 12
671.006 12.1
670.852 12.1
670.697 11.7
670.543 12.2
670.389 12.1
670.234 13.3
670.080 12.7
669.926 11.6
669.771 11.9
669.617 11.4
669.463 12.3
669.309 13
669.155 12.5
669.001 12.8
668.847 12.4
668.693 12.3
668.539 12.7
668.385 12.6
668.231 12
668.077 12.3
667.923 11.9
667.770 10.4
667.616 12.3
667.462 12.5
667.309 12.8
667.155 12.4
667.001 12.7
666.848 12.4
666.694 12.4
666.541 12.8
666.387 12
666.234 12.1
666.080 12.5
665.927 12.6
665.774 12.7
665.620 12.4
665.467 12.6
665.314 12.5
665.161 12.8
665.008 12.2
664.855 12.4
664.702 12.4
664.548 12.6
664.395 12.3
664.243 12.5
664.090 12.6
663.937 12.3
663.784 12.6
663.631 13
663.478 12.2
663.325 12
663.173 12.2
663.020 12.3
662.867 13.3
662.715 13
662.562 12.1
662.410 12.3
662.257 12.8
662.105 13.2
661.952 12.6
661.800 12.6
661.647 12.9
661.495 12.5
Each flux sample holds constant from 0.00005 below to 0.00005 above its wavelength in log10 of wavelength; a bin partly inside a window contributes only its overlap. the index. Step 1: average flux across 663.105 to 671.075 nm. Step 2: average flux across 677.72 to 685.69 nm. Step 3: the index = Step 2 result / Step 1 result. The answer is 0.96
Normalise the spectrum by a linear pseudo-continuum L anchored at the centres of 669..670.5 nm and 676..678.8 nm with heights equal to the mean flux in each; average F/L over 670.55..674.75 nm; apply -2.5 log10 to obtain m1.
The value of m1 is 0.01 mag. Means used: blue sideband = 12.3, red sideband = 12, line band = 12.1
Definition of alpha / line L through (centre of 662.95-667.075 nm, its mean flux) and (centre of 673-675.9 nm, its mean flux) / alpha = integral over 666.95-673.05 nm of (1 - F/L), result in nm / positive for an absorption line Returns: 0.07 nm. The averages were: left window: 12.4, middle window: 12.2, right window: 12.2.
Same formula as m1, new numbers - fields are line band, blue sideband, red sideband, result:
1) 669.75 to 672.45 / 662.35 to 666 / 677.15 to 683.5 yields 0.02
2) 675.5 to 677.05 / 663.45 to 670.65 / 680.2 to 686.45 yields -0.02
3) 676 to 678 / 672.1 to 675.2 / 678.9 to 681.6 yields 0.00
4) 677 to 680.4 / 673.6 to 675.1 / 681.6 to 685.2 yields -0.02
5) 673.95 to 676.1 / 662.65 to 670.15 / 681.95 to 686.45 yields -0.02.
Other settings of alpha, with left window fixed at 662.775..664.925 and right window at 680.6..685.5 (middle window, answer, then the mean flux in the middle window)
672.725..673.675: -0.030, 12.5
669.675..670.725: 0.000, 12.2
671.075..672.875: 0.031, 11.9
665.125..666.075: -0.013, 12.6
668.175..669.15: -0.015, 12.5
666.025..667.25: -0.005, 12.4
